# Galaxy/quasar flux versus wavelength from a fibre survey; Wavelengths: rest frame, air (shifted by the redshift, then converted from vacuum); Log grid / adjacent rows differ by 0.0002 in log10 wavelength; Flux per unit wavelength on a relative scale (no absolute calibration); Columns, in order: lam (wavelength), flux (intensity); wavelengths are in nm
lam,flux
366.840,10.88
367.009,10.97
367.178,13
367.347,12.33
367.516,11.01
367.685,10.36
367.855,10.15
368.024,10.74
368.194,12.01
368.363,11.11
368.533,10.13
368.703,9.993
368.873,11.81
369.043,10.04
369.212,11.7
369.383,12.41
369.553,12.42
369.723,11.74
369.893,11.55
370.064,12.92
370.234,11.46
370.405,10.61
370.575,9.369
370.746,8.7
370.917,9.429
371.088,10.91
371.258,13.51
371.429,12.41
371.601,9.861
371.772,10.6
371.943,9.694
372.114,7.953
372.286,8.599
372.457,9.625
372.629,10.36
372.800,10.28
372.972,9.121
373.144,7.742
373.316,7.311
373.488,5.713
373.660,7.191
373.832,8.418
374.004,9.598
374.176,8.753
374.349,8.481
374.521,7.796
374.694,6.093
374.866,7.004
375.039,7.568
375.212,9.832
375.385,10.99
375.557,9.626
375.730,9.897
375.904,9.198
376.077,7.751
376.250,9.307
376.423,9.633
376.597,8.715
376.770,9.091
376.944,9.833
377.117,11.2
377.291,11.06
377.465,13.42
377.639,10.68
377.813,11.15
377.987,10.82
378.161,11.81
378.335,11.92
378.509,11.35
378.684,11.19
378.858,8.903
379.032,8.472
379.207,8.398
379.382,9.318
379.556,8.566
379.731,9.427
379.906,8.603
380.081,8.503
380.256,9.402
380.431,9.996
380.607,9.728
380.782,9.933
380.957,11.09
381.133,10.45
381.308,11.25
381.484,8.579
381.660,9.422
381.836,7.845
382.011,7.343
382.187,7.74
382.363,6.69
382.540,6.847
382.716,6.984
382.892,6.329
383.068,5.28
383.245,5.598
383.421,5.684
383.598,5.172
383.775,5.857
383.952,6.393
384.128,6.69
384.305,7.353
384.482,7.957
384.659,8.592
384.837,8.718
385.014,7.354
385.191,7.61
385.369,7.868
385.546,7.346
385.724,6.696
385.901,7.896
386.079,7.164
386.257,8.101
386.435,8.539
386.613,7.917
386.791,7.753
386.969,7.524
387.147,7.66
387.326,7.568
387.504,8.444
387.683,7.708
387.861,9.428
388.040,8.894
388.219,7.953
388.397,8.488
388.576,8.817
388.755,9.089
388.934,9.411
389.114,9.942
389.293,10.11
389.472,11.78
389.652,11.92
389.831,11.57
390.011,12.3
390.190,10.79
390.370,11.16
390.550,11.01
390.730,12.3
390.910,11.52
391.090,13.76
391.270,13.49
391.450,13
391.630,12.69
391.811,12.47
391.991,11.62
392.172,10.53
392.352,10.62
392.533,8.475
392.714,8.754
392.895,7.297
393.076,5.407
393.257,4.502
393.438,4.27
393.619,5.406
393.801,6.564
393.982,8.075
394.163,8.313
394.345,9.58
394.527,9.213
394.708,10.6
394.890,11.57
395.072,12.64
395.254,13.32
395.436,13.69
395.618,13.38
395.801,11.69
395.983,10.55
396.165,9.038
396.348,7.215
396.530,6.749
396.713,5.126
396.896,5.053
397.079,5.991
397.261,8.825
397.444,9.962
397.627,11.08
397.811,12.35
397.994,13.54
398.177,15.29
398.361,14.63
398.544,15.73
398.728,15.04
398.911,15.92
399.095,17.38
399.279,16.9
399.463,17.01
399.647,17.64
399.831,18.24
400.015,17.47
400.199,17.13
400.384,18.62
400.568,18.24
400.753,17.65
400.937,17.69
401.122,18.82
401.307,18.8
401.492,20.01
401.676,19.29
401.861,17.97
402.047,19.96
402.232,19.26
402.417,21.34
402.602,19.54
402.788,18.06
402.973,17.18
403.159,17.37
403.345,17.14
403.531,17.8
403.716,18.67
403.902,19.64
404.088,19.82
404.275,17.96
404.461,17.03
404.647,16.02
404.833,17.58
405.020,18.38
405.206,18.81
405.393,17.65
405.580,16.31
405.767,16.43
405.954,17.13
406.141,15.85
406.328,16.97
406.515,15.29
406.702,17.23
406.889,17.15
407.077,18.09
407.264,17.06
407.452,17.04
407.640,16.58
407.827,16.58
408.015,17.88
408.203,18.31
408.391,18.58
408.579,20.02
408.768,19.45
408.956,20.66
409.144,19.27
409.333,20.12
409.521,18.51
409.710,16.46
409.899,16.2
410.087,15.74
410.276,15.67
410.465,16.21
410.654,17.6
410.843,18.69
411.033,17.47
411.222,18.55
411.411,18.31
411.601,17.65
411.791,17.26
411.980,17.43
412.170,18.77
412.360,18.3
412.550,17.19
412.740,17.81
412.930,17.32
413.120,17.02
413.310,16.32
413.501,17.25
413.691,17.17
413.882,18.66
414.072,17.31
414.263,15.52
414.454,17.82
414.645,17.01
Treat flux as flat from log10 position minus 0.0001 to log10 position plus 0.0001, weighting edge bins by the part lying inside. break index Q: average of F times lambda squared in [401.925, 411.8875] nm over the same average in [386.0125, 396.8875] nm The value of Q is 2.0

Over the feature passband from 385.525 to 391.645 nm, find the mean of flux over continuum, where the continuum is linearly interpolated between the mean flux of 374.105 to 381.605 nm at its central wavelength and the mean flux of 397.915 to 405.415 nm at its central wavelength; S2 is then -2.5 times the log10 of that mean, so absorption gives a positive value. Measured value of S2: 0.35 mag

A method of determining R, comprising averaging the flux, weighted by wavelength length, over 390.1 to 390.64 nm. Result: 11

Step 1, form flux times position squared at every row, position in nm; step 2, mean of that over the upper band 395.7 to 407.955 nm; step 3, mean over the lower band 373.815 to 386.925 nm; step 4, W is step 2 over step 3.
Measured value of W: 2.06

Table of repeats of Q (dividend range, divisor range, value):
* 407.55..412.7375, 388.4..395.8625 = 1.91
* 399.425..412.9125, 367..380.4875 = 2.12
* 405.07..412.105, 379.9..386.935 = 2.55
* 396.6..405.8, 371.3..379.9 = 1.98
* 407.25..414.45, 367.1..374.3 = 2.12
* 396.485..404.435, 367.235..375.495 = 1.89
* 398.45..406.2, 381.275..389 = 2.55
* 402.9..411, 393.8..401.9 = 1.37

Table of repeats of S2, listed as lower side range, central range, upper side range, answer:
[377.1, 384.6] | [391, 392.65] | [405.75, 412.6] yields 0.04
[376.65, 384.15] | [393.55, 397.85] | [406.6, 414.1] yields 0.39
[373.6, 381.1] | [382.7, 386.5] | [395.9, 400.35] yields 0.45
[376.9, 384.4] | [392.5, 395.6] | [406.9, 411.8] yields 0.43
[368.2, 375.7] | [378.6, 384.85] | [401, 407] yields 0.44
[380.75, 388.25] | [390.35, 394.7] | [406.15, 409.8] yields 0.16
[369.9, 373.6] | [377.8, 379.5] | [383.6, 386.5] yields -0.19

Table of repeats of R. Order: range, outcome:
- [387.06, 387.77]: 7.84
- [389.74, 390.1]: 11.9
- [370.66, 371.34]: 10.6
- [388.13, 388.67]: 8.44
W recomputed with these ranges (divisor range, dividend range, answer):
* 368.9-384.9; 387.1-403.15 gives 1.48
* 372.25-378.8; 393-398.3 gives 1.10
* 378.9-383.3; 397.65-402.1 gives 2.21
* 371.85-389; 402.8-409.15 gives 2.35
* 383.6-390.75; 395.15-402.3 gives 1.76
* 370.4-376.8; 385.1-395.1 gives 1.11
